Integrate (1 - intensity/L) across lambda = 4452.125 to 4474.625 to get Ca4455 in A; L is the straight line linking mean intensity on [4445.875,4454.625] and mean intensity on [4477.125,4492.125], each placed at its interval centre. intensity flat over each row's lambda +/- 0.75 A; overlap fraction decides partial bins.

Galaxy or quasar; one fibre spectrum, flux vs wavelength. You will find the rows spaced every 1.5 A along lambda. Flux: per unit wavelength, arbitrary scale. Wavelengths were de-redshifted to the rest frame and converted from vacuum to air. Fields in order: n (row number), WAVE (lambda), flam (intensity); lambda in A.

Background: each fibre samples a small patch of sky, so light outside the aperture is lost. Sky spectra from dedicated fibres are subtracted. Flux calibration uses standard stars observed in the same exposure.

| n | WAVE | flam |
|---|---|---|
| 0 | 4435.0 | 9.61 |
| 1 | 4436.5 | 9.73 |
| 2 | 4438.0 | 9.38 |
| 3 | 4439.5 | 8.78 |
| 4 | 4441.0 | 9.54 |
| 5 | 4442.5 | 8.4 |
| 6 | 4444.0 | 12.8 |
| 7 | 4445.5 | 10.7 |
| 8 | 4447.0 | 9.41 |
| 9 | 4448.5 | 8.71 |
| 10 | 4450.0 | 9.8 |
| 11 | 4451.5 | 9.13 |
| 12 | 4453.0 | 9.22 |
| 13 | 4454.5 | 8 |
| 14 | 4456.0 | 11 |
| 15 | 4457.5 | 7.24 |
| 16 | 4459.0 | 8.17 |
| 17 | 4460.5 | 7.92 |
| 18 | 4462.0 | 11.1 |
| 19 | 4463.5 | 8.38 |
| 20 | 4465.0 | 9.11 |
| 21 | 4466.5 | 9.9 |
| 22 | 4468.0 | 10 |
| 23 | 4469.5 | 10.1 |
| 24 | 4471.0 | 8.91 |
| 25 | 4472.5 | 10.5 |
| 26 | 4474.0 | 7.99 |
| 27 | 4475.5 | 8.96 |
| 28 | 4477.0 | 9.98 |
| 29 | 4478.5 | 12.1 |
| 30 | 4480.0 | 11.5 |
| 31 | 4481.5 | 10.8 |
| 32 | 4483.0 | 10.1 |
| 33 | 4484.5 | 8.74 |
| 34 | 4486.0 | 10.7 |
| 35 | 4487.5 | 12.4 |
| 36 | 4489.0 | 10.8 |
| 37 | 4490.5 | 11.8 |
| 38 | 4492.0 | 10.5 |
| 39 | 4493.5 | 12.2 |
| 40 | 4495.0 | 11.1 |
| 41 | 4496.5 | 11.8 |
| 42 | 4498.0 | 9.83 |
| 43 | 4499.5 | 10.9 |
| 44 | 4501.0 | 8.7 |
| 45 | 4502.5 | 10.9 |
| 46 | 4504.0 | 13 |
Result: 1.5 A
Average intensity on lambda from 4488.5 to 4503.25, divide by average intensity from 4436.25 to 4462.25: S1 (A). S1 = 1.2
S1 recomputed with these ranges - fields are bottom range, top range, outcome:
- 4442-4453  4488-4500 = 1.13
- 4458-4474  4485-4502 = 1.18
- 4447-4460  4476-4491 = 1.22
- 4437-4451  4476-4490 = 1.11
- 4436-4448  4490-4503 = 1.10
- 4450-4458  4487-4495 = 1.27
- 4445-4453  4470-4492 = 1.09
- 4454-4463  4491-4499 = 1.25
